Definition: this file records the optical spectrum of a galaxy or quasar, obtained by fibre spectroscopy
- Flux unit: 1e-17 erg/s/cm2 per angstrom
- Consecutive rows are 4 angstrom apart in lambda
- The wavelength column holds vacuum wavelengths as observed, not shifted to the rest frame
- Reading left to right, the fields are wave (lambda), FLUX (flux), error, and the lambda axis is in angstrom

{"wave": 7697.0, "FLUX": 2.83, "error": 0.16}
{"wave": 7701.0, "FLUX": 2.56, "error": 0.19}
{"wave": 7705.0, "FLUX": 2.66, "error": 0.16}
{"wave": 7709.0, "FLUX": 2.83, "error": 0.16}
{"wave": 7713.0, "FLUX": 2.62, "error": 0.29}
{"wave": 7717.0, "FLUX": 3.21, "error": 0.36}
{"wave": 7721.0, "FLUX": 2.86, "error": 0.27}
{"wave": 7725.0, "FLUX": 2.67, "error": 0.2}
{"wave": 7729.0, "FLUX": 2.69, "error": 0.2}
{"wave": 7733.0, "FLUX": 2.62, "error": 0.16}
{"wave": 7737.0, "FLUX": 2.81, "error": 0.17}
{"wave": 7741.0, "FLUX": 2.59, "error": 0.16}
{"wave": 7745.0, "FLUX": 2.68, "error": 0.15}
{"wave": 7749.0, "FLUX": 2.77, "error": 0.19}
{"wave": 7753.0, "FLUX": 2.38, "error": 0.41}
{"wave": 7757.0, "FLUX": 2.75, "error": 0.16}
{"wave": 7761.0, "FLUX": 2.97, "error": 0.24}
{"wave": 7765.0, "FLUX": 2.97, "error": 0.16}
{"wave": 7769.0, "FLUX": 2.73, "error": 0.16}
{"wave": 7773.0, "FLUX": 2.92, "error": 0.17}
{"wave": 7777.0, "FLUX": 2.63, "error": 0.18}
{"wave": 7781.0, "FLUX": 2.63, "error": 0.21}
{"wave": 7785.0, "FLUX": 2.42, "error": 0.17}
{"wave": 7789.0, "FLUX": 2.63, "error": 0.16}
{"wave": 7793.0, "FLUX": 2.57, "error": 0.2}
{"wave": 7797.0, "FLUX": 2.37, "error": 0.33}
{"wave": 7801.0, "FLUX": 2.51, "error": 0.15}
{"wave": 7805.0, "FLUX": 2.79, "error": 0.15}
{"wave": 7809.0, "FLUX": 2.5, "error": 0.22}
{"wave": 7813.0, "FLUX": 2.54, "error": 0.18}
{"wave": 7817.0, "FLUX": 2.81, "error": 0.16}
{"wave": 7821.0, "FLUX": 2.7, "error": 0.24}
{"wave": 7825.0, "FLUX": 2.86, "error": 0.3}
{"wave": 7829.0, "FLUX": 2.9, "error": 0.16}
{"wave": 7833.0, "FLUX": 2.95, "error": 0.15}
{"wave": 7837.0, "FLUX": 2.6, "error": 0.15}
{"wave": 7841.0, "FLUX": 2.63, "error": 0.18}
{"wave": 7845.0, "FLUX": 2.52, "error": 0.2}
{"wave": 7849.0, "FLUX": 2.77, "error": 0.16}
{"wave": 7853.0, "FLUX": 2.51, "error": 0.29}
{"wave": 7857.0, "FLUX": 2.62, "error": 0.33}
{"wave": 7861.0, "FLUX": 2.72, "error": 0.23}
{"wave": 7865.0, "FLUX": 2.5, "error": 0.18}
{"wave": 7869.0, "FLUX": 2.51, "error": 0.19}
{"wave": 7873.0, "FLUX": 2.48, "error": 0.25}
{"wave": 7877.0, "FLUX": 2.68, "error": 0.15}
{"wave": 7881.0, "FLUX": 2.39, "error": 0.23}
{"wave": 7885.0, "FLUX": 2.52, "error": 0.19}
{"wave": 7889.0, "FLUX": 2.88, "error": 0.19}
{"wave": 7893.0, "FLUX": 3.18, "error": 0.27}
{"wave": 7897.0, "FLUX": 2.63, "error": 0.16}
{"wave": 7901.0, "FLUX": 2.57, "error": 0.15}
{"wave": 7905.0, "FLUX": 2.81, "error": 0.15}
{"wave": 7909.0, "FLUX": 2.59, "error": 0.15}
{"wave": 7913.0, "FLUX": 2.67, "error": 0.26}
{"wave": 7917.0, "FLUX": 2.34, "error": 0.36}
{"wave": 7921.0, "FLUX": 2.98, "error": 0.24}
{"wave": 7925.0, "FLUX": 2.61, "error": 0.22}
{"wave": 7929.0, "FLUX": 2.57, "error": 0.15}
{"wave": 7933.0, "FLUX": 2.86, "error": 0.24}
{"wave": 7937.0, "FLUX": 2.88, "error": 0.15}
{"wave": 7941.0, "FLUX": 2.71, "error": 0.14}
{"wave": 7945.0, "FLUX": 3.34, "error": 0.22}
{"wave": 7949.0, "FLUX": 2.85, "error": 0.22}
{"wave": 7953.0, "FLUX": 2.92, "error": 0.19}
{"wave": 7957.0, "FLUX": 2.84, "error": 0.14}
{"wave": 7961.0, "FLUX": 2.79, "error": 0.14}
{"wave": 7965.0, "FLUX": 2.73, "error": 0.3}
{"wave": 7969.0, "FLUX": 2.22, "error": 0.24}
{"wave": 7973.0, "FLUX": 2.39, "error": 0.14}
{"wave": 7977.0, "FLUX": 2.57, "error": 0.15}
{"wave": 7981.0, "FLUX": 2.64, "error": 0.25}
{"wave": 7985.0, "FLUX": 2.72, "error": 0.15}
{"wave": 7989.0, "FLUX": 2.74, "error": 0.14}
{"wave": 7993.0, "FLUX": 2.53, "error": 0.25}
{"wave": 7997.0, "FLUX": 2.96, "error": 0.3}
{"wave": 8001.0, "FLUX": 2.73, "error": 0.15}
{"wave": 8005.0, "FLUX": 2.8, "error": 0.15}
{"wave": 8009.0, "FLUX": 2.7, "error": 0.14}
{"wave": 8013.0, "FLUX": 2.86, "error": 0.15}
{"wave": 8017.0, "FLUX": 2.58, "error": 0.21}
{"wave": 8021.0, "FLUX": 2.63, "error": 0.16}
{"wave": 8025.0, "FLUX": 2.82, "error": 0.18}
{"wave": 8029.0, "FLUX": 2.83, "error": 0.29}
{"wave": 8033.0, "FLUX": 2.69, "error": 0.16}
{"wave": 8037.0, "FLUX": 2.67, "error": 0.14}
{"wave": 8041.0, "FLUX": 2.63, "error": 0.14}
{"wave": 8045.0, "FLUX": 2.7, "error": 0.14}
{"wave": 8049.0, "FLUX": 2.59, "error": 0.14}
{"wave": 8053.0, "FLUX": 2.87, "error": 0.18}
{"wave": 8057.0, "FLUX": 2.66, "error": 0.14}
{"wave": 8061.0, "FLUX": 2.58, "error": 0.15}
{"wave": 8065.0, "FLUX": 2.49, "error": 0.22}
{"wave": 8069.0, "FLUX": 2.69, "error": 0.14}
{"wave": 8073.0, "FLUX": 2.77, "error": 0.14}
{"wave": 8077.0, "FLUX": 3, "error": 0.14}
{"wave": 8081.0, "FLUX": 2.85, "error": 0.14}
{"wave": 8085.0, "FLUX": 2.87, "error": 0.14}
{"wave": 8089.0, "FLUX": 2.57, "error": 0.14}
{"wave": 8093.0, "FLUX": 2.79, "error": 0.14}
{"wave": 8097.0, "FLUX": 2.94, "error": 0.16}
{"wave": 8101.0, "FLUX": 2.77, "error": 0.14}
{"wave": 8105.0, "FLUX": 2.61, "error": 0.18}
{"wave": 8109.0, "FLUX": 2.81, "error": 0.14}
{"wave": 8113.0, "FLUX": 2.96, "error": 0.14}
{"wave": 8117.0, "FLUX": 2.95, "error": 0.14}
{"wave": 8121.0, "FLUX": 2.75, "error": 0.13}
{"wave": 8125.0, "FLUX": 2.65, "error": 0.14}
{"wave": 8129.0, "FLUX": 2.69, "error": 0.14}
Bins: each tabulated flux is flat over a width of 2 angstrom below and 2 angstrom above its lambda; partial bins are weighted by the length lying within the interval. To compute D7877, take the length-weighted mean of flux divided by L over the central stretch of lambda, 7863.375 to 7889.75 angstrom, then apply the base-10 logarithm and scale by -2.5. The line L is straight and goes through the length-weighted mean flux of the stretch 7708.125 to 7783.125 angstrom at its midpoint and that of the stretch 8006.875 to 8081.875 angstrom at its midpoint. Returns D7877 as 0.08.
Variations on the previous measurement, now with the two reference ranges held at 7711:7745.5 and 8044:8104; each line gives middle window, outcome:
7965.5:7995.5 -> 0.08 mag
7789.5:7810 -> 0.08 mag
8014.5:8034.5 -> 0.01 mag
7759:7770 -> -0.06 mag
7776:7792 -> 0.07 mag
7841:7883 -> 0.07 mag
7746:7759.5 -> 0.04 mag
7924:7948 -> -0.04 mag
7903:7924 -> 0.03 mag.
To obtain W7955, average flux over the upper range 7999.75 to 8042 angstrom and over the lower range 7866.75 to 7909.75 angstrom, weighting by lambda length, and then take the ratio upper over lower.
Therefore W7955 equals 1.0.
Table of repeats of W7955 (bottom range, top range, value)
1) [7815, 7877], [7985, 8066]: 1.01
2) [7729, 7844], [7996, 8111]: 1.02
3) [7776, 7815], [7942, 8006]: 1.07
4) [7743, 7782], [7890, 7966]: 1.01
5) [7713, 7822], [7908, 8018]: 1.01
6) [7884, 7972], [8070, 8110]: 1.02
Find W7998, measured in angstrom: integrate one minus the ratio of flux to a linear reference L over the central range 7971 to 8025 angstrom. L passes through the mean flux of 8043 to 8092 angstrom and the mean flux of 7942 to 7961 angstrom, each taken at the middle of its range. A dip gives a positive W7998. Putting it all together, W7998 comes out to 3.3 angstrom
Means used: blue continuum 2.95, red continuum 2.72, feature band 2.69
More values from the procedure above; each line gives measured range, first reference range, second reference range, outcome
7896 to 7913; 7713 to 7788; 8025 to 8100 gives 0.5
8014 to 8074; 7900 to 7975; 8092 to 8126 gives 2.0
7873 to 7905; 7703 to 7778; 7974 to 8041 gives 0.5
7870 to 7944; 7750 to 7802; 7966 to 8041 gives -0.8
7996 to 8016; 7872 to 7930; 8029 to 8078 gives -0.8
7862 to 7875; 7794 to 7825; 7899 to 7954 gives 0.9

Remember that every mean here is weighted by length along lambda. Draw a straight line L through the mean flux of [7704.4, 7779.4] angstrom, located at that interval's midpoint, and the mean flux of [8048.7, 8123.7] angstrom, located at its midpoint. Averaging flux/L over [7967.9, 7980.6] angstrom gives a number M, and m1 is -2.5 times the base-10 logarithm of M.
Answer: 0.137 mag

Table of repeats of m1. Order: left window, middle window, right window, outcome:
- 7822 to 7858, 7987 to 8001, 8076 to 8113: 0.01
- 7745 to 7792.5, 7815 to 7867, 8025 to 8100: 0.00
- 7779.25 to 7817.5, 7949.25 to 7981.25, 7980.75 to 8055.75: 0.01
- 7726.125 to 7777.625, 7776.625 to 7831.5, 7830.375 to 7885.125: 0.01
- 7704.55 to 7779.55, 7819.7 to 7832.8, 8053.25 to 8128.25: -0.03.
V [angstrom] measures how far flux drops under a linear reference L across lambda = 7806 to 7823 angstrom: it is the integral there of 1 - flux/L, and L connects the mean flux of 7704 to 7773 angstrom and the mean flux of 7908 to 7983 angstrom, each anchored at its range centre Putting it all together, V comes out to 0.6 angstrom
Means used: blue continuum 2.76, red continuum 2.71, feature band 2.65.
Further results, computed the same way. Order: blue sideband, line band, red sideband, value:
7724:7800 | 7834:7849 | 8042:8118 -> 0.34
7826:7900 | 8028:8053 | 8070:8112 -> 0.69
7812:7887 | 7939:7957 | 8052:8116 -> -1.65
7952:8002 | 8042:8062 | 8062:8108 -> 0.35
